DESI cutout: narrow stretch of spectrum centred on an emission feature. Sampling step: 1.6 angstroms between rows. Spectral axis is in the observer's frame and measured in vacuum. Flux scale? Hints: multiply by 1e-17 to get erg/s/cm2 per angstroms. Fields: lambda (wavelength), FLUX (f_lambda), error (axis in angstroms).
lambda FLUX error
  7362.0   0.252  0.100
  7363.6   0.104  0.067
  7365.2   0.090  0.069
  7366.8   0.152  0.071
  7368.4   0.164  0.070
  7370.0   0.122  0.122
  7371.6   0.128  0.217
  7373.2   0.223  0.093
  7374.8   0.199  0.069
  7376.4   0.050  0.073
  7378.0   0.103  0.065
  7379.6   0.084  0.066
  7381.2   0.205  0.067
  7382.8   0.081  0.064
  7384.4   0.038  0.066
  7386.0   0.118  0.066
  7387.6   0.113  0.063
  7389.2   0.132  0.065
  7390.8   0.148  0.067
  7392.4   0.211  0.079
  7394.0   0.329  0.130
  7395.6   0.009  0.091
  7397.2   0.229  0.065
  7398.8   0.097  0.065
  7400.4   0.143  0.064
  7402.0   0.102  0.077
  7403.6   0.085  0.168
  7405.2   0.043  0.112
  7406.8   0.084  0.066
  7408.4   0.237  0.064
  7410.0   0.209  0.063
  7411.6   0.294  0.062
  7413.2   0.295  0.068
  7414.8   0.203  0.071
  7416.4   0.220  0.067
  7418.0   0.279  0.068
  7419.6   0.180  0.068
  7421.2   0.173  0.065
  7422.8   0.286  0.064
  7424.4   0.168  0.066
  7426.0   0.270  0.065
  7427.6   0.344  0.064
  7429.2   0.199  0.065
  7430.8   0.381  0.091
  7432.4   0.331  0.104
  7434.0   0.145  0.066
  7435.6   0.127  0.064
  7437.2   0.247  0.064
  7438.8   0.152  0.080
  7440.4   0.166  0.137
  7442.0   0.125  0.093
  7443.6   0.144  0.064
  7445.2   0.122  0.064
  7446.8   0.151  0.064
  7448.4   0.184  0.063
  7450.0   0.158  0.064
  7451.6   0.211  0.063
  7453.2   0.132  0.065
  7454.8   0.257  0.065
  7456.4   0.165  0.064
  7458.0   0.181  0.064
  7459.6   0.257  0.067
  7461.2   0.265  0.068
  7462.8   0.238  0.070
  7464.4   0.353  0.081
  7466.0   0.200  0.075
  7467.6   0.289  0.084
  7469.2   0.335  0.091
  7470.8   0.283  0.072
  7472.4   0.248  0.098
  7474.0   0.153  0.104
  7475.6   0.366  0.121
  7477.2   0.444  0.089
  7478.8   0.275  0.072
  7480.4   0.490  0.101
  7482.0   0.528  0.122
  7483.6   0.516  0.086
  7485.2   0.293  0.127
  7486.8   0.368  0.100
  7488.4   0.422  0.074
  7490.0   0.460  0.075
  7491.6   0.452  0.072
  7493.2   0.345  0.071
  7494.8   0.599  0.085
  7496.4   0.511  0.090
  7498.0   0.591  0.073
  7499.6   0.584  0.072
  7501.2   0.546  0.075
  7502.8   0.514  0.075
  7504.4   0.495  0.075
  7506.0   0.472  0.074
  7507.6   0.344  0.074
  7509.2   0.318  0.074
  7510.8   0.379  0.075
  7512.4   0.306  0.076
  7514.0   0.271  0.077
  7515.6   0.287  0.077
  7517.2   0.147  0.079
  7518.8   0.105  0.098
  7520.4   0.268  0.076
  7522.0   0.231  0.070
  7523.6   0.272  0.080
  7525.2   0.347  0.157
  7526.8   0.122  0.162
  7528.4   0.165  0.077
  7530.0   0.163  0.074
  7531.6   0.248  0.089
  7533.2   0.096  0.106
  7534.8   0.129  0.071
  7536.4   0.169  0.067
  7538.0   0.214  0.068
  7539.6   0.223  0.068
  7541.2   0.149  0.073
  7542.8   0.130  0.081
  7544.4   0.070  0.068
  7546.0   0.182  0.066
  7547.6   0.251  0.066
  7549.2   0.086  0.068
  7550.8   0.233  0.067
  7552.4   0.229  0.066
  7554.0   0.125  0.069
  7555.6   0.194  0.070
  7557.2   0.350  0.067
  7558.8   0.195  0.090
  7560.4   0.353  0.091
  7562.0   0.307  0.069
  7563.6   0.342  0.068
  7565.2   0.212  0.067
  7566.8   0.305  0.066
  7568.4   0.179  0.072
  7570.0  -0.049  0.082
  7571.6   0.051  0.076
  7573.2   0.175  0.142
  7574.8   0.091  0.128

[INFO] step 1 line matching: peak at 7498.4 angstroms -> C III]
